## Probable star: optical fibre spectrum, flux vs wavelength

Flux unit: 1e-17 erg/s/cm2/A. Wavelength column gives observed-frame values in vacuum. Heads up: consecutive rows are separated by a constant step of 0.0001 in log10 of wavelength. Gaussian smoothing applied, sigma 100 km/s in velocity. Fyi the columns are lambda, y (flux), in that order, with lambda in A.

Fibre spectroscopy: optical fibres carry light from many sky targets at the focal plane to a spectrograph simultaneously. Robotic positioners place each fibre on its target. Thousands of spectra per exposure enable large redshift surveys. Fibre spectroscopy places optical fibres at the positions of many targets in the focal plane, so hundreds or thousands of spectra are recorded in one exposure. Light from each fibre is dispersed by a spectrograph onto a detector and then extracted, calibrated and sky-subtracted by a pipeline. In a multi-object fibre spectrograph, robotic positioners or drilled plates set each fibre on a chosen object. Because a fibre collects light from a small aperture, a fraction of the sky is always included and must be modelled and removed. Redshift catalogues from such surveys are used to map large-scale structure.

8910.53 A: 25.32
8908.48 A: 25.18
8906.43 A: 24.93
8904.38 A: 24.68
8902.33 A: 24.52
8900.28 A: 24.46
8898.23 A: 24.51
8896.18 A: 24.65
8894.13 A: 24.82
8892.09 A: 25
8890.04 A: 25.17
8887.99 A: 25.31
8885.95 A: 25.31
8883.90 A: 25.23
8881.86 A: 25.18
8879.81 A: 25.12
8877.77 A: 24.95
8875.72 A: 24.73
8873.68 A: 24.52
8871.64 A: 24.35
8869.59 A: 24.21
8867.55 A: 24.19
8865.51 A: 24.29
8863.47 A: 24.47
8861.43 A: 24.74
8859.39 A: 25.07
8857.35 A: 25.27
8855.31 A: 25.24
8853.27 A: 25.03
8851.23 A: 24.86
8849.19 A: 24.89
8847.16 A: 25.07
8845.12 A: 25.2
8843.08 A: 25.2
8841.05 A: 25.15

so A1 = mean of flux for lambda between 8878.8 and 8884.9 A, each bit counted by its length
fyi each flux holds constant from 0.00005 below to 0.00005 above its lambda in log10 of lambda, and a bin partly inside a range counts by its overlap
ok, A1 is 25.2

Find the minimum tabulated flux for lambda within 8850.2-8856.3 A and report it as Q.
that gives 24.86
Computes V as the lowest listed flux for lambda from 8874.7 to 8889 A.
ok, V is 24.73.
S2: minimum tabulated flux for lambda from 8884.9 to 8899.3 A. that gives 24.51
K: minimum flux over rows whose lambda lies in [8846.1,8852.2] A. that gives 24.86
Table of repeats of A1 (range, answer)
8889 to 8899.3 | 24.8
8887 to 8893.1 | 25.1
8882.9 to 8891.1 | 25.2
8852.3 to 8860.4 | 25.1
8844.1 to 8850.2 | 25.1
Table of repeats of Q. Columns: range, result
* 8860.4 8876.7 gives 24.19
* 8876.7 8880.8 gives 24.95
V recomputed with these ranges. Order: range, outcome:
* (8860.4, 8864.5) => 24.47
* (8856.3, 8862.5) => 24.74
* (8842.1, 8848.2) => 25.07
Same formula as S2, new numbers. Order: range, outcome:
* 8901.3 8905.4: 24.52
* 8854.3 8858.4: 25.24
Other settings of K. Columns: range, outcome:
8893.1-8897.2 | 24.65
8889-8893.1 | 25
